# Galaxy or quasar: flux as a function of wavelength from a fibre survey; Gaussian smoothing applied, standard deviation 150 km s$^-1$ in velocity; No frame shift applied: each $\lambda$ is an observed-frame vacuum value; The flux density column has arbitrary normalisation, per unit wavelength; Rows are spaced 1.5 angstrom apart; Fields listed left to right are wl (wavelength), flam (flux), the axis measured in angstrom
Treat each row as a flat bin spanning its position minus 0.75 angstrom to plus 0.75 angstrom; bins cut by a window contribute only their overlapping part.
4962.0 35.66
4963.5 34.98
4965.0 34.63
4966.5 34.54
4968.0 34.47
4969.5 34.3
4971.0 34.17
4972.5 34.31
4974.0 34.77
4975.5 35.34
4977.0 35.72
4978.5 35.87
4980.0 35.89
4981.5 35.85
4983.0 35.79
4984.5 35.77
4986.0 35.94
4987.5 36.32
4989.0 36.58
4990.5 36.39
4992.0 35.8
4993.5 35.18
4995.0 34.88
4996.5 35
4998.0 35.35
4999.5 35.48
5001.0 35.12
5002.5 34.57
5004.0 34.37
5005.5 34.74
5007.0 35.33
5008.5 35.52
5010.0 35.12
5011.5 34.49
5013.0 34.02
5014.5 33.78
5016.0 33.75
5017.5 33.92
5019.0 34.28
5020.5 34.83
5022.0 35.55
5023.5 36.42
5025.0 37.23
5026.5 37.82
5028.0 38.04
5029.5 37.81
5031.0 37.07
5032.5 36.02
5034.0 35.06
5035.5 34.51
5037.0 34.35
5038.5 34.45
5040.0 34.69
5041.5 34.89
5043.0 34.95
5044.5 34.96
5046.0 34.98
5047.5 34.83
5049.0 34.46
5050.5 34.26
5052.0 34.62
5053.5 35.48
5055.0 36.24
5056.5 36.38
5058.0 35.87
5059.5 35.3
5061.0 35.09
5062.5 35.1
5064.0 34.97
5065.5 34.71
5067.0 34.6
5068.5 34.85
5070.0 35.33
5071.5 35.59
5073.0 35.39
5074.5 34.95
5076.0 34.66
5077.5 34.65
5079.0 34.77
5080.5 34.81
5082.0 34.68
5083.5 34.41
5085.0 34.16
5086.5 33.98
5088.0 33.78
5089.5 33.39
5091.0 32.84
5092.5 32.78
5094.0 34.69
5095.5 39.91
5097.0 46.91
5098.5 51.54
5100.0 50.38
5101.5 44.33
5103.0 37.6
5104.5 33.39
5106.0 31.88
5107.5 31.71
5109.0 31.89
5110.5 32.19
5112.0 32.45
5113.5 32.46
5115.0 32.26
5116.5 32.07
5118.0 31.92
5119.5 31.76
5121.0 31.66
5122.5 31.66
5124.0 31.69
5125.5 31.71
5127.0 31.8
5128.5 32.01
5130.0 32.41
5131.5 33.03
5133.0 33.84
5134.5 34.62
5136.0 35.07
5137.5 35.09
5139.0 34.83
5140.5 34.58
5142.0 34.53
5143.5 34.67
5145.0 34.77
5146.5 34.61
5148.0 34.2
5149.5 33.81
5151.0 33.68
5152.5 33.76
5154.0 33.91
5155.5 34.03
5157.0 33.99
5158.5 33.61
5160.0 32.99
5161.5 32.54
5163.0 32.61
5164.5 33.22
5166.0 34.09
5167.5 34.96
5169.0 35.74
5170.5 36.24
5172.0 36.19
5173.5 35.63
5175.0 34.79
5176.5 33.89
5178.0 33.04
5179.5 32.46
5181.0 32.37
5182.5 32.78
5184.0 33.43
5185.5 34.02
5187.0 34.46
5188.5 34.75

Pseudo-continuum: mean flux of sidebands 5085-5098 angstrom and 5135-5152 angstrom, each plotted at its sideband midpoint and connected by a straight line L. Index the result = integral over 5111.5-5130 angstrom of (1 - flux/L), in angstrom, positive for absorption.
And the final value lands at 1.7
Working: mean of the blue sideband 36.2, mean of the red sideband 34.5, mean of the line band 32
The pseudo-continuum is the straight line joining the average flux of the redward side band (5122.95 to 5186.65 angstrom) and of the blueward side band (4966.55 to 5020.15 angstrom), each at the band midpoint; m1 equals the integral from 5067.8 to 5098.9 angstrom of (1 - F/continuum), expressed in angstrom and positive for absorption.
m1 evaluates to -1.40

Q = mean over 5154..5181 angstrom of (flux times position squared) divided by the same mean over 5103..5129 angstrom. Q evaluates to 1.08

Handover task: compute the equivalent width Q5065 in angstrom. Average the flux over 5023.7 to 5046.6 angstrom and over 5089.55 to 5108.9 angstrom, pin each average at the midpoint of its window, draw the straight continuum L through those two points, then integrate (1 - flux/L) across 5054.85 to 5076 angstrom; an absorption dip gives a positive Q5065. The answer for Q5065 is 1.0 angstrom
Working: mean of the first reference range 35.8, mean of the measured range 35.3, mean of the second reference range 38.6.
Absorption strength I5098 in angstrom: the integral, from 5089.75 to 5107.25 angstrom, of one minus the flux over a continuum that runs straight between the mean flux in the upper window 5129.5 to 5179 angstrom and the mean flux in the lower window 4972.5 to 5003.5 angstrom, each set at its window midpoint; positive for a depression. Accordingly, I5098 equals -2.3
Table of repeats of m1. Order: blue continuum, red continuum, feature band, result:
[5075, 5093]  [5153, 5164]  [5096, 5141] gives -1.6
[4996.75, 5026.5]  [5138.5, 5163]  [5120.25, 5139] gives 0.6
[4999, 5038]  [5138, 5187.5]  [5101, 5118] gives 0.5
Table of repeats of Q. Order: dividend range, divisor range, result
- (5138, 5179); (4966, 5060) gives 1.03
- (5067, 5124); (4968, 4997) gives 1.04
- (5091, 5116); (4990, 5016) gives 1.10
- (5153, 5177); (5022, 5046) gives 1.01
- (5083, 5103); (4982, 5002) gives 1.13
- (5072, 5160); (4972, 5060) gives 1.02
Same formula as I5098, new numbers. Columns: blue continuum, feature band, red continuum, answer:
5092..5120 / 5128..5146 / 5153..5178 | 0.59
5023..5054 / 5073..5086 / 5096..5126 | 0.34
